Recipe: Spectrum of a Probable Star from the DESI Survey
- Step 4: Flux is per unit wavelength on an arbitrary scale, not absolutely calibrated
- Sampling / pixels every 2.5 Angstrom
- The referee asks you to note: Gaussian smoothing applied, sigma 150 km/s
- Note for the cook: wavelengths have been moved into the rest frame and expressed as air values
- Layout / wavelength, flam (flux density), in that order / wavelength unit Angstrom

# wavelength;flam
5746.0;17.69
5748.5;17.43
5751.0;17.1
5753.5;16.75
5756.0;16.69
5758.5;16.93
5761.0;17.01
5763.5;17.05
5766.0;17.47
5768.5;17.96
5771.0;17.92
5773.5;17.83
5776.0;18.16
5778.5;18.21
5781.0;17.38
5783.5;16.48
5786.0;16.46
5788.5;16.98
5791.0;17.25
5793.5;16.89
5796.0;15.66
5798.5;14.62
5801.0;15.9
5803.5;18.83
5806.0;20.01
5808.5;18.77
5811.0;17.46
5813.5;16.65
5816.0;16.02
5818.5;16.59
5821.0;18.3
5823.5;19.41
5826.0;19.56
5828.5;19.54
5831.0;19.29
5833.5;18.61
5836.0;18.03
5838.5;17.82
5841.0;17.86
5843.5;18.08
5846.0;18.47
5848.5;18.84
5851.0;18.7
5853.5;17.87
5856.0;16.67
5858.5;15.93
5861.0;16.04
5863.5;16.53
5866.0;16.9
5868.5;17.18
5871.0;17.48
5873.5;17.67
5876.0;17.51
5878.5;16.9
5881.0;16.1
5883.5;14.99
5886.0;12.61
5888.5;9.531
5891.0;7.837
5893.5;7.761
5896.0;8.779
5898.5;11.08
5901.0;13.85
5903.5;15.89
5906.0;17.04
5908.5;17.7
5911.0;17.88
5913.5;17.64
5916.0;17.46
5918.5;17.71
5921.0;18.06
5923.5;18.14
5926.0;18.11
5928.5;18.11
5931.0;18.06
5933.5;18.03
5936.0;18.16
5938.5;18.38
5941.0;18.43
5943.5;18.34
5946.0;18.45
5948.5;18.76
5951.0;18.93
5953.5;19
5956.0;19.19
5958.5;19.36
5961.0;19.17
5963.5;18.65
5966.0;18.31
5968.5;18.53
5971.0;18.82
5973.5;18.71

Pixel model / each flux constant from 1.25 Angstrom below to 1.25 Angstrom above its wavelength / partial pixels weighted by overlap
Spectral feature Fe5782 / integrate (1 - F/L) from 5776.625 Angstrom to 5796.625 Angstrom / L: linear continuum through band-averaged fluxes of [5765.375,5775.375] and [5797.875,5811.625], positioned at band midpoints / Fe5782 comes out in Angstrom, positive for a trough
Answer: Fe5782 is 0.9 Angstrom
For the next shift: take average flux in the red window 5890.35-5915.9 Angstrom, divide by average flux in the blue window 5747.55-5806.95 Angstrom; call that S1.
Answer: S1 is 0.81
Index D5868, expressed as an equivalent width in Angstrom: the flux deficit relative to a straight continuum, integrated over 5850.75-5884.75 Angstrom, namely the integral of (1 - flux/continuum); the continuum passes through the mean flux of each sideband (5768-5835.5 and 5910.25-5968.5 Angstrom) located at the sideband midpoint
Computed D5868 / 2.2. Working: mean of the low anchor 17.7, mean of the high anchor 18.4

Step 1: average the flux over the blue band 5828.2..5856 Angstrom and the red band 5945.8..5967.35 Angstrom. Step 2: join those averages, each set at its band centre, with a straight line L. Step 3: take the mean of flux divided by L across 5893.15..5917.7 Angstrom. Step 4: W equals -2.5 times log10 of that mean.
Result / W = 0.25 mag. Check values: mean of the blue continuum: 18.3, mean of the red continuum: 18.9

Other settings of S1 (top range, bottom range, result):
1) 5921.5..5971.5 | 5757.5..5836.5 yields 1.05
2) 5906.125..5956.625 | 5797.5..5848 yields 1.01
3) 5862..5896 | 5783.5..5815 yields 0.84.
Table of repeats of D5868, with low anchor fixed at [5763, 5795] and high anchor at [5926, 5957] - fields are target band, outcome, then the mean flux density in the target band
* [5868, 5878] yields 0.3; 17.4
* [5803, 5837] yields -1.3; 18.4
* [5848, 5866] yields 0.8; 17.1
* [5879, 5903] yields 8.5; 11.7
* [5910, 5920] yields 0.3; 17.7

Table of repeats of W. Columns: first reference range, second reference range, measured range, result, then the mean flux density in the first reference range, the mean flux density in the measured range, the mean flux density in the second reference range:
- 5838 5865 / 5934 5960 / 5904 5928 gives 0.036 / 17.5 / 17.7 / 18.7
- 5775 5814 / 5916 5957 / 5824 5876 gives -0.013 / 17.2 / 17.9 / 18.3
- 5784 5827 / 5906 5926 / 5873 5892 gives 0.244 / 17.3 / 14.1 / 17.8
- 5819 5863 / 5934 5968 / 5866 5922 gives 0.224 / 18.1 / 15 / 18.7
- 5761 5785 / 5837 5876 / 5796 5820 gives 0.024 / 17.6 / 17.1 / 17.5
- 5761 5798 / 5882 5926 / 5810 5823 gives -0.048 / 17.2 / 17.1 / 14.5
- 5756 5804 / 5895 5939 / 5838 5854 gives -0.086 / 17.1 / 18.3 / 16.7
